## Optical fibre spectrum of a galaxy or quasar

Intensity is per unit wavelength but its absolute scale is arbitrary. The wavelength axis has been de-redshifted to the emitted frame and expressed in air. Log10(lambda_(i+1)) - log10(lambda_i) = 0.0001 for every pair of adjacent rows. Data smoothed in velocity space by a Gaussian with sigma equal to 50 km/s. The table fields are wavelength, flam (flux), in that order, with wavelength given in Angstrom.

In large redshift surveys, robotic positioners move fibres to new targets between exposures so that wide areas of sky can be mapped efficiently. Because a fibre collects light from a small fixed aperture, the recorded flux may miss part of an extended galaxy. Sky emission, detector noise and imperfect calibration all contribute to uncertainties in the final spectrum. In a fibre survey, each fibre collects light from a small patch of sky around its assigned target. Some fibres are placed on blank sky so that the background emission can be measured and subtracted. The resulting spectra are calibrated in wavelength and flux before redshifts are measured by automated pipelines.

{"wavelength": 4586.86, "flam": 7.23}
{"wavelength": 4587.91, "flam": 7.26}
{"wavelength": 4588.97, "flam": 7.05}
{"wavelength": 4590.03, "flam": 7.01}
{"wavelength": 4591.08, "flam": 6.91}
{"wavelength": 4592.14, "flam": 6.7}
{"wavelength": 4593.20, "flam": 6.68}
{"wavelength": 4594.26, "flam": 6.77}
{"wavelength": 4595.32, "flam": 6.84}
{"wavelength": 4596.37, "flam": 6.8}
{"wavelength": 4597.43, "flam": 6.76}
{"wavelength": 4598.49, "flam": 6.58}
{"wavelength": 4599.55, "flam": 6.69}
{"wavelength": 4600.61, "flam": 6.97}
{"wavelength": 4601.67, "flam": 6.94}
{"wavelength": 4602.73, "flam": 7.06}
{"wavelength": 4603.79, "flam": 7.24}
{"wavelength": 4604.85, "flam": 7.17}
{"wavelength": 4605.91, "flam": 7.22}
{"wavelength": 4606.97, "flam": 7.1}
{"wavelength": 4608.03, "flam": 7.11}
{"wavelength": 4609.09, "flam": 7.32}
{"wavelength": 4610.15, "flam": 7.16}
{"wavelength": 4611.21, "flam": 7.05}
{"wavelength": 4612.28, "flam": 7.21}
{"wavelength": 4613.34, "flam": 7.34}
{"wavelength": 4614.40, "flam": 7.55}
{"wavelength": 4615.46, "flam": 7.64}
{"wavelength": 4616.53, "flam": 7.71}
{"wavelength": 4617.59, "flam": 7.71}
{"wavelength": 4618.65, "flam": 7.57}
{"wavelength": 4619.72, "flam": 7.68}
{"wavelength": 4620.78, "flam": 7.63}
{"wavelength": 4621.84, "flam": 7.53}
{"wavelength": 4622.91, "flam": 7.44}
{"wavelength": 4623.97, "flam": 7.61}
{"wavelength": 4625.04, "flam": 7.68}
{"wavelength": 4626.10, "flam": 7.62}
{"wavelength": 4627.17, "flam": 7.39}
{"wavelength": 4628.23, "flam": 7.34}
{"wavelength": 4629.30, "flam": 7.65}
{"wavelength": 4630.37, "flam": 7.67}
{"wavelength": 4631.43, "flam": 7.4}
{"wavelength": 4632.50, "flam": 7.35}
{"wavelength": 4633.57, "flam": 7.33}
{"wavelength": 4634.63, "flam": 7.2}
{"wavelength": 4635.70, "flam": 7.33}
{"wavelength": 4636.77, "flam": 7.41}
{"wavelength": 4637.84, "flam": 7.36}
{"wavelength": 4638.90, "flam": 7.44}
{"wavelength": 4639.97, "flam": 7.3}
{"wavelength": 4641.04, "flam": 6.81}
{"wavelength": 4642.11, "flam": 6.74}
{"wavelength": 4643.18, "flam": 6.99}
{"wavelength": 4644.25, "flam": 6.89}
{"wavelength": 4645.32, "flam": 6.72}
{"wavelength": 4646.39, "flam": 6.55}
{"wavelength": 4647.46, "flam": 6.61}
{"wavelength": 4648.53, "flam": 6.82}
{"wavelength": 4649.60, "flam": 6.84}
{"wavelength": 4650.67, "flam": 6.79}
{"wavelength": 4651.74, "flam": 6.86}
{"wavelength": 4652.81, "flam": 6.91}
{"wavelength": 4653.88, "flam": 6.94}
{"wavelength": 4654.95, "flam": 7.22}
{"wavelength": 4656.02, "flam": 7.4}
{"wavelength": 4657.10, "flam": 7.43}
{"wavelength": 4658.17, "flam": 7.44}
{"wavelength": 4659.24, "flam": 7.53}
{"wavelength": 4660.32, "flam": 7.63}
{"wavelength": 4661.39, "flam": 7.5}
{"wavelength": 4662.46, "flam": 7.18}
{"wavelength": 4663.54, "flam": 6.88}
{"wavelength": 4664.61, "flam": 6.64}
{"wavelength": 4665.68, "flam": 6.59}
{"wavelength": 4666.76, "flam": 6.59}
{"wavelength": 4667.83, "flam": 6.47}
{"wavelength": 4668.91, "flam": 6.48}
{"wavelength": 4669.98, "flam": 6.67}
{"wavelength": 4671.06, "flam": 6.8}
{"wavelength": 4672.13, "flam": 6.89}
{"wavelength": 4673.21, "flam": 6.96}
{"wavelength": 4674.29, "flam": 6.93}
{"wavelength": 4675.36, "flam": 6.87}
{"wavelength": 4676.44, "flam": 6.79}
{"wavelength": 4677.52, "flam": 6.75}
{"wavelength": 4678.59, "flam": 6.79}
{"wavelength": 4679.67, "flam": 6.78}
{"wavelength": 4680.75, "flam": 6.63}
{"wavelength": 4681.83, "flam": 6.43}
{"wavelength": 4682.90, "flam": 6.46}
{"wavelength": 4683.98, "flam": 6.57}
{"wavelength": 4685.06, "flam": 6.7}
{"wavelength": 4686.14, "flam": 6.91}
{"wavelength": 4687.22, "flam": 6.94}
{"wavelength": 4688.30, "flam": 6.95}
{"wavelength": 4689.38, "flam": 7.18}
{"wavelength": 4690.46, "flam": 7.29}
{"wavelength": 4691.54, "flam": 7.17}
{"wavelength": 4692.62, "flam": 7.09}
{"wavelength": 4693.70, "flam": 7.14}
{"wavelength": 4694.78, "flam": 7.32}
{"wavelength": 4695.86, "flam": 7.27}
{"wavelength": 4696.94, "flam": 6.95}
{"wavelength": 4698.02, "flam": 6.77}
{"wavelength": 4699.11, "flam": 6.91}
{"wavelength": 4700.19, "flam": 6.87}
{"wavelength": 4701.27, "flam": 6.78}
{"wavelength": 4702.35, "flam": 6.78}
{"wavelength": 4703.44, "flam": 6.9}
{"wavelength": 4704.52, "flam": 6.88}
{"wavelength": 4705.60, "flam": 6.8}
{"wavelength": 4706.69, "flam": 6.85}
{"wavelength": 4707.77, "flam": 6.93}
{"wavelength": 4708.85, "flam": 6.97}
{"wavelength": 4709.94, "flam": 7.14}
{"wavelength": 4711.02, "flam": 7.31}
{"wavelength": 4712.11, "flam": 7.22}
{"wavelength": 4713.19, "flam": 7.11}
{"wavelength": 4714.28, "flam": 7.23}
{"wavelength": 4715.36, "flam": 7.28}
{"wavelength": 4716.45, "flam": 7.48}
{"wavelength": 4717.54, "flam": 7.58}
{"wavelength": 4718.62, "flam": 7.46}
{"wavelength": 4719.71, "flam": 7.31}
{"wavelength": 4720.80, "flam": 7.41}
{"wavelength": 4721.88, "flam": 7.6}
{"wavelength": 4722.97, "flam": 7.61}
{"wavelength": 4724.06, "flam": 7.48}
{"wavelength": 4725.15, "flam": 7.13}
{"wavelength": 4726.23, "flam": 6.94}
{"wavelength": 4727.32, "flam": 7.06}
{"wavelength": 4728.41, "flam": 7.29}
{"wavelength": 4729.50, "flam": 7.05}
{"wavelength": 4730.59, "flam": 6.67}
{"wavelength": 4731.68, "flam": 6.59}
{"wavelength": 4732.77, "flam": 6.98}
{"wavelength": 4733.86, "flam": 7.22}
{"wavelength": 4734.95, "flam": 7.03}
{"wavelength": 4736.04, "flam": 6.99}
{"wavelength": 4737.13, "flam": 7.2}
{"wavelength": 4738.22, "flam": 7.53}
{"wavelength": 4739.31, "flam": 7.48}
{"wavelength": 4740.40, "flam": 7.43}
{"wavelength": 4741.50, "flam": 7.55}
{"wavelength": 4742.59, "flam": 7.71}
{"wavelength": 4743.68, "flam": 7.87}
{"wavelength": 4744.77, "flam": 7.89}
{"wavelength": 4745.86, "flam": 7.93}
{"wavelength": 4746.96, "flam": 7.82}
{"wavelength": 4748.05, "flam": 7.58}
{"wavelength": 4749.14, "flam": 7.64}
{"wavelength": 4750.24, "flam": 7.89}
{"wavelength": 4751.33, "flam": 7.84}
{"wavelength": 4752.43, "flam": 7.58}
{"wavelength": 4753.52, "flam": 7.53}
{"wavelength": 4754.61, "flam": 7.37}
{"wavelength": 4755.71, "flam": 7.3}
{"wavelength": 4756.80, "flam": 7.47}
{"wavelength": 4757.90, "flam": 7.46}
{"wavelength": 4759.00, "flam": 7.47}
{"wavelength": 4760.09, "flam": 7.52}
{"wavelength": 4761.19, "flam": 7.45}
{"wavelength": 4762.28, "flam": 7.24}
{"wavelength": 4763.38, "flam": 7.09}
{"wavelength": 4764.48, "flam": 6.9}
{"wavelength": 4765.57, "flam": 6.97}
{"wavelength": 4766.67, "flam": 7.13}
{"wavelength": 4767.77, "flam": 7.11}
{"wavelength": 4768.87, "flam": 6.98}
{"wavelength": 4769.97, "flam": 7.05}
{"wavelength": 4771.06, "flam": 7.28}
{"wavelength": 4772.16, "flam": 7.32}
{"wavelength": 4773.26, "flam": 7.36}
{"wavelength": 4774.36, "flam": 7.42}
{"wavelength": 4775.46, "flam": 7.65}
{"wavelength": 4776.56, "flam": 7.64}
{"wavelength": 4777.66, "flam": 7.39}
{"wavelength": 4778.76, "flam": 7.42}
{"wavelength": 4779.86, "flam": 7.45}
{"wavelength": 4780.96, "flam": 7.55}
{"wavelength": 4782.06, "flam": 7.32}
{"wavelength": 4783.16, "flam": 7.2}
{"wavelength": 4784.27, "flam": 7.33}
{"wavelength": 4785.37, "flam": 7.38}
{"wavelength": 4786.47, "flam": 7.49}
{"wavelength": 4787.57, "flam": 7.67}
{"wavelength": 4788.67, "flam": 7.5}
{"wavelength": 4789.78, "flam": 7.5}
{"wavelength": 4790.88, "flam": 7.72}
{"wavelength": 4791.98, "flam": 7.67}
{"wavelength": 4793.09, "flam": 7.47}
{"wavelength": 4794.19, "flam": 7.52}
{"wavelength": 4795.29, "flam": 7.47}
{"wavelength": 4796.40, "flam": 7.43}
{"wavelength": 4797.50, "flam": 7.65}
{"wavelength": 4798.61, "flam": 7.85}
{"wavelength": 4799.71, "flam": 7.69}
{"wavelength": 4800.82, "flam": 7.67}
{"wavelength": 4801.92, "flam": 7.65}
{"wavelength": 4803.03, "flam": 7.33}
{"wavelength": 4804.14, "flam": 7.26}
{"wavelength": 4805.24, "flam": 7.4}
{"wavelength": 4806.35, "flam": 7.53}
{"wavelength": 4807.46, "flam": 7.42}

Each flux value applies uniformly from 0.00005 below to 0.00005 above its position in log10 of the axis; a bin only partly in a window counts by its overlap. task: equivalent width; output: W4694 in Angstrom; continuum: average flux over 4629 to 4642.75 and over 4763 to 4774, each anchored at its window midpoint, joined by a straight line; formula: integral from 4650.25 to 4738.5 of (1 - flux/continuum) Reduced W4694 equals 2.40 Angstrom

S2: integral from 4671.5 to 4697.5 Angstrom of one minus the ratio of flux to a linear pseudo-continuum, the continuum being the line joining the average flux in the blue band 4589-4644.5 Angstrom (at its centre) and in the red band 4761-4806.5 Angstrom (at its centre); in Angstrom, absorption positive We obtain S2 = 1.39 Angstrom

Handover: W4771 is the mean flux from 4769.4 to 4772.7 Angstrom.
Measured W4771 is 7.23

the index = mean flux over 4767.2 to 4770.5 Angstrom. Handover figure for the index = 7.03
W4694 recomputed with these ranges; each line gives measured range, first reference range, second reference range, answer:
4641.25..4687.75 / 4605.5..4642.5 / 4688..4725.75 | 2.6 Angstrom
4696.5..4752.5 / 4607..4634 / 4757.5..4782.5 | 0.7 Angstrom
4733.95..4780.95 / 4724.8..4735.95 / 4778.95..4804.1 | -1.3 Angstrom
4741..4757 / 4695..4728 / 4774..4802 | -0.7 Angstrom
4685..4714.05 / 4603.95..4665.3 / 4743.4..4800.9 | 1.4 Angstrom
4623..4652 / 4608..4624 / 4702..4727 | 0.9 Angstrom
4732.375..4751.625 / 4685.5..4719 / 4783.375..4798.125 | -0.7 Angstrom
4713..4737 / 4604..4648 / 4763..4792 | 0.4 Angstrom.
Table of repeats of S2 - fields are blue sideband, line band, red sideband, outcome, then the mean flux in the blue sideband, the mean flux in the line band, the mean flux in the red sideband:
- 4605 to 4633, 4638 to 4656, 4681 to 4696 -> 0.8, 7.45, 6.93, 6.95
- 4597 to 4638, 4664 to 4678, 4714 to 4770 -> 1.2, 7.33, 6.73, 7.36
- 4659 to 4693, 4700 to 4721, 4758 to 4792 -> -0.2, 6.87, 7.11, 7.36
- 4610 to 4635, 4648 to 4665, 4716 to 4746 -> 0.7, 7.48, 7.13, 7.33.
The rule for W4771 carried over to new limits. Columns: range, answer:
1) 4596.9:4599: 6.66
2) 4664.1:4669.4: 6.55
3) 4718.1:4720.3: 7.36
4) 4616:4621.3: 7.67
